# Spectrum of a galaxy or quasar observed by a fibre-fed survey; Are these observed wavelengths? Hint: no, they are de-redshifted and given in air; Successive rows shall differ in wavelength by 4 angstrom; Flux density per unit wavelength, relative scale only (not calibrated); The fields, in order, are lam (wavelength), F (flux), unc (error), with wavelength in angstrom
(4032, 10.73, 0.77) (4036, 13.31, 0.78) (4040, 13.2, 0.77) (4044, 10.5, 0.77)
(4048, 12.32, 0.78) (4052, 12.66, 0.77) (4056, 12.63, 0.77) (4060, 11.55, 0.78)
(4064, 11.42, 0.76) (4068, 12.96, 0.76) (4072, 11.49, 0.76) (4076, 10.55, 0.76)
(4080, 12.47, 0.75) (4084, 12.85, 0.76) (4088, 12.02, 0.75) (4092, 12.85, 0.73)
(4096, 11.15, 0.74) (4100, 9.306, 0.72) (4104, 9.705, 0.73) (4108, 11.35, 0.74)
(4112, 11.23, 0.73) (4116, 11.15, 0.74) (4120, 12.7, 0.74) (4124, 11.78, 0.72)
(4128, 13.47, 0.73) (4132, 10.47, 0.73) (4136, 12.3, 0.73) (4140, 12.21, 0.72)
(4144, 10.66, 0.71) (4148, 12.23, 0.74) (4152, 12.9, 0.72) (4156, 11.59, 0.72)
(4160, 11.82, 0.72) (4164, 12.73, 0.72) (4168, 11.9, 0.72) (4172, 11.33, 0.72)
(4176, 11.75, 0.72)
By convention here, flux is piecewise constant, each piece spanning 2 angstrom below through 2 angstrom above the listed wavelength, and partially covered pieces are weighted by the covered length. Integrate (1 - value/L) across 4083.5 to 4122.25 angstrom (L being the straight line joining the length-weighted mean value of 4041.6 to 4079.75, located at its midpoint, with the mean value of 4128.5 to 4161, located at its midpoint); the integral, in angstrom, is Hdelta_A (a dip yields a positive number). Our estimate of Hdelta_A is 1.51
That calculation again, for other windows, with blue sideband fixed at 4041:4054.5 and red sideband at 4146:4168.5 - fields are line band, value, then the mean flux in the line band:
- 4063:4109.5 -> 2.1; 11.5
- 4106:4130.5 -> 0.4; 11.9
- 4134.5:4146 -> 0.4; 11.7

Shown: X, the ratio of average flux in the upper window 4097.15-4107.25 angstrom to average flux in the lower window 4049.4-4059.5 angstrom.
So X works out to 0.79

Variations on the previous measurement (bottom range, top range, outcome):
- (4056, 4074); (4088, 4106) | 0.91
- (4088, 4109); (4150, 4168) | 1.12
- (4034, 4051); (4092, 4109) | 0.86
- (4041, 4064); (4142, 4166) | 1.00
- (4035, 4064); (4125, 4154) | 0.98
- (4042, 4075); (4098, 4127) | 0.93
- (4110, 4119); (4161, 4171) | 1.07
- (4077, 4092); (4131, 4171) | 0.96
